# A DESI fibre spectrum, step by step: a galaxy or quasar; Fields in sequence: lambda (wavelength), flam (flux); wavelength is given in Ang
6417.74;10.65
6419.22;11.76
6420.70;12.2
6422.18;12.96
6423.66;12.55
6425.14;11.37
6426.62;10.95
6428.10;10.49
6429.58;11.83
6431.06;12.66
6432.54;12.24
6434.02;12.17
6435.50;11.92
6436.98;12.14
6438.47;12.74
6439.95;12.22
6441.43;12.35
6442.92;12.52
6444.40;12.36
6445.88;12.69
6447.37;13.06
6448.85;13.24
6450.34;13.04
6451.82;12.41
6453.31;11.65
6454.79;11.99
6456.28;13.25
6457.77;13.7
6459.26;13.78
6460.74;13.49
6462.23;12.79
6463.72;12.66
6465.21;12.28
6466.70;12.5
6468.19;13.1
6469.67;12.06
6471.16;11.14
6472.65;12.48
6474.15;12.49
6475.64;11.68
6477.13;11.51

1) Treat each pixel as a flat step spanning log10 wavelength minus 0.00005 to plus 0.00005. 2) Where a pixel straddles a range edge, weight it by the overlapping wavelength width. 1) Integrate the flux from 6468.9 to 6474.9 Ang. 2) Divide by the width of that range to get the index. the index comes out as 12.1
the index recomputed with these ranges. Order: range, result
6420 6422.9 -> 12.6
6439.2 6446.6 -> 12.4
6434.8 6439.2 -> 12.3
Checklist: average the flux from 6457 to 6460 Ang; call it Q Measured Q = 13.7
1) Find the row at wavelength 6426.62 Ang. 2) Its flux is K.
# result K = 10.95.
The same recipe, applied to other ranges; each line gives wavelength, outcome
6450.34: 13.04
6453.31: 11.65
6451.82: 12.41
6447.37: 13.06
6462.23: 12.79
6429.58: 11.83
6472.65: 12.48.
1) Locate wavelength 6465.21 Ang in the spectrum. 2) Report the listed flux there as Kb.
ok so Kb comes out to 12.28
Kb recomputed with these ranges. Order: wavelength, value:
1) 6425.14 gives 11.37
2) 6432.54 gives 12.24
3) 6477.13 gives 11.51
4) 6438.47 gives 12.74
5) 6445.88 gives 12.69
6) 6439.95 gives 12.22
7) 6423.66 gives 12.55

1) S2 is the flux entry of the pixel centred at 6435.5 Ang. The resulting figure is 11.92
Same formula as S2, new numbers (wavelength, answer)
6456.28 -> 13.25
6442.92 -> 12.52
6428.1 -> 10.49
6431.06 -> 12.66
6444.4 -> 12.36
